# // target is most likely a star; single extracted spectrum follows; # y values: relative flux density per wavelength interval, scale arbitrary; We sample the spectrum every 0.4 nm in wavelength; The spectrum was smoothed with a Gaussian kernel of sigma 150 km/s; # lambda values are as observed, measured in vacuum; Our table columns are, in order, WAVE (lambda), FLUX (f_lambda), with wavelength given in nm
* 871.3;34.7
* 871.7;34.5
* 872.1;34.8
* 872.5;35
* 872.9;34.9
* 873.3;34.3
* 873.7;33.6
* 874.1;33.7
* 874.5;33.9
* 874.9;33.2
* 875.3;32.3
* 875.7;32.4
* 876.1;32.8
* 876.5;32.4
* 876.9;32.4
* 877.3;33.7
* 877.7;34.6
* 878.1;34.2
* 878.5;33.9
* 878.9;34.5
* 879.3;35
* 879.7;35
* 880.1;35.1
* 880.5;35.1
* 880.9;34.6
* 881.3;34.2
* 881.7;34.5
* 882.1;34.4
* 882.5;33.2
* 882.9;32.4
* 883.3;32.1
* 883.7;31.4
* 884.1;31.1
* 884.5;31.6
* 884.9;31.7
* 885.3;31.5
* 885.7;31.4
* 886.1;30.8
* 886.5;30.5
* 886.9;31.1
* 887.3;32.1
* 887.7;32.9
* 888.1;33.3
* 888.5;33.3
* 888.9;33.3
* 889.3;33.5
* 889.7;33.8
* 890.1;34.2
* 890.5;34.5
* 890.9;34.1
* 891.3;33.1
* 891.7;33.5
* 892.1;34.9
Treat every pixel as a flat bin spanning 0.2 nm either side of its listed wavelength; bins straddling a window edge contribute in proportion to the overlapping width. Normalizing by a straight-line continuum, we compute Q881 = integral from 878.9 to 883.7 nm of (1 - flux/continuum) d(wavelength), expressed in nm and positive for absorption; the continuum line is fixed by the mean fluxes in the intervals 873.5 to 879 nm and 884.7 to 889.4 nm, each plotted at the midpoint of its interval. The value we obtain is -0.19 nm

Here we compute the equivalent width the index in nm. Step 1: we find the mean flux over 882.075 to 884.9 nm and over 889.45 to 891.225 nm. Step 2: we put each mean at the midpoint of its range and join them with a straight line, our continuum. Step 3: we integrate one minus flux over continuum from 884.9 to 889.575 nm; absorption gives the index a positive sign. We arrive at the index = 0.15 nm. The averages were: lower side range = 32.1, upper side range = 34.1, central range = 32.2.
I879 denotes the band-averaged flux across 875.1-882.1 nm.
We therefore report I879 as 33.9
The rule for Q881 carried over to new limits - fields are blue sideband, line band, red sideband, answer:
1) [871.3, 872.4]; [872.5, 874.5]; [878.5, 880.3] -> 0.030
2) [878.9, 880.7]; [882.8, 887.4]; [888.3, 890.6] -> 0.383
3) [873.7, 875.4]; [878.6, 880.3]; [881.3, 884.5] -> -0.094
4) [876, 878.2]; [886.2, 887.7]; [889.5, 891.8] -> 0.103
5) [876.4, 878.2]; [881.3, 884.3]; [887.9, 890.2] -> 0.061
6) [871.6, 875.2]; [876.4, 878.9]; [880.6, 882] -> 0.049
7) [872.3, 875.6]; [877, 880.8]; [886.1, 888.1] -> -0.170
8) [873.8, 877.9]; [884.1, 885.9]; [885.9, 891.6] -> 0.081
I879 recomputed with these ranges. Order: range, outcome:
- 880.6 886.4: 32.5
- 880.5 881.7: 34.5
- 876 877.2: 32.6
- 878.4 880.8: 34.8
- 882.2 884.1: 32.3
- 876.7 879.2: 33.9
